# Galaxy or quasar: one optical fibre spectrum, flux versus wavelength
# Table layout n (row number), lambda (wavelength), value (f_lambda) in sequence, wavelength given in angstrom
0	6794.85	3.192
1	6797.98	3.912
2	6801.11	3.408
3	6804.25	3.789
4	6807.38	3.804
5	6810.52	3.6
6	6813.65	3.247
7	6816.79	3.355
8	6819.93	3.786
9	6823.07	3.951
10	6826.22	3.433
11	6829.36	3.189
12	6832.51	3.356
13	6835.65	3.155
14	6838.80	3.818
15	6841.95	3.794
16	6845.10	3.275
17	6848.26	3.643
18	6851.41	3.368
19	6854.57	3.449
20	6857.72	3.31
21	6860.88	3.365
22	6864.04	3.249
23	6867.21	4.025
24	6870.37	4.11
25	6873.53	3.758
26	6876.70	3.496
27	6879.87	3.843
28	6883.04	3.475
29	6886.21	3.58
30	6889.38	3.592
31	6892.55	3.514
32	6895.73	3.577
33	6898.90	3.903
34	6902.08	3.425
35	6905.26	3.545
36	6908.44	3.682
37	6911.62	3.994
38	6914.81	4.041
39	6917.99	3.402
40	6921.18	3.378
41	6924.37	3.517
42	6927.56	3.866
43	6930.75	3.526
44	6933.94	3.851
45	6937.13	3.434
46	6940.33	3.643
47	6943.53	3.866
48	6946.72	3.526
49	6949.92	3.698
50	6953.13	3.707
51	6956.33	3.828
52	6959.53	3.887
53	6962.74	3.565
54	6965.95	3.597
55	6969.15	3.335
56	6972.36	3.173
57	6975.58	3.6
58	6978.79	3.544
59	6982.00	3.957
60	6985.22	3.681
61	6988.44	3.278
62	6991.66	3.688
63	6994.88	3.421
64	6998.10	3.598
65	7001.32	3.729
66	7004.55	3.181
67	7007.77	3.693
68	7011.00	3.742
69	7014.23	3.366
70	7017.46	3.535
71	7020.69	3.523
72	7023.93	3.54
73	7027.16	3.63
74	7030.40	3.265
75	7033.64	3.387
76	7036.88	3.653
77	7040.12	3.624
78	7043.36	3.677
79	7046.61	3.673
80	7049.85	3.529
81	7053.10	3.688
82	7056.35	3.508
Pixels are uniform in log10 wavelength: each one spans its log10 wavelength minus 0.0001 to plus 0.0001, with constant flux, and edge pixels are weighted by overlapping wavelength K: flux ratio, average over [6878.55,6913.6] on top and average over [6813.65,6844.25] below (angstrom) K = 1.0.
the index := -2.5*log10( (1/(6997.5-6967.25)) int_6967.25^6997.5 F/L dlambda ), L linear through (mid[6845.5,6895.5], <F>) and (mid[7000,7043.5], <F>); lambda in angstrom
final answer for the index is 0.01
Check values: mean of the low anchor 3.58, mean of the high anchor 3.53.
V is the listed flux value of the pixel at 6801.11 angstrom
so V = 3.408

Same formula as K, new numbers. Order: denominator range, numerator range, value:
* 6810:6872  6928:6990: 1.03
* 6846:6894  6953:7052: 1.00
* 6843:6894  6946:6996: 1.01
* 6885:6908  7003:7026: 0.98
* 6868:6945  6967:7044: 0.96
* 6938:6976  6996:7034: 0.97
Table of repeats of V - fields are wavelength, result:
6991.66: 3.688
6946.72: 3.526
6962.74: 3.565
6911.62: 3.994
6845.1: 3.275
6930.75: 3.526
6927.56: 3.866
